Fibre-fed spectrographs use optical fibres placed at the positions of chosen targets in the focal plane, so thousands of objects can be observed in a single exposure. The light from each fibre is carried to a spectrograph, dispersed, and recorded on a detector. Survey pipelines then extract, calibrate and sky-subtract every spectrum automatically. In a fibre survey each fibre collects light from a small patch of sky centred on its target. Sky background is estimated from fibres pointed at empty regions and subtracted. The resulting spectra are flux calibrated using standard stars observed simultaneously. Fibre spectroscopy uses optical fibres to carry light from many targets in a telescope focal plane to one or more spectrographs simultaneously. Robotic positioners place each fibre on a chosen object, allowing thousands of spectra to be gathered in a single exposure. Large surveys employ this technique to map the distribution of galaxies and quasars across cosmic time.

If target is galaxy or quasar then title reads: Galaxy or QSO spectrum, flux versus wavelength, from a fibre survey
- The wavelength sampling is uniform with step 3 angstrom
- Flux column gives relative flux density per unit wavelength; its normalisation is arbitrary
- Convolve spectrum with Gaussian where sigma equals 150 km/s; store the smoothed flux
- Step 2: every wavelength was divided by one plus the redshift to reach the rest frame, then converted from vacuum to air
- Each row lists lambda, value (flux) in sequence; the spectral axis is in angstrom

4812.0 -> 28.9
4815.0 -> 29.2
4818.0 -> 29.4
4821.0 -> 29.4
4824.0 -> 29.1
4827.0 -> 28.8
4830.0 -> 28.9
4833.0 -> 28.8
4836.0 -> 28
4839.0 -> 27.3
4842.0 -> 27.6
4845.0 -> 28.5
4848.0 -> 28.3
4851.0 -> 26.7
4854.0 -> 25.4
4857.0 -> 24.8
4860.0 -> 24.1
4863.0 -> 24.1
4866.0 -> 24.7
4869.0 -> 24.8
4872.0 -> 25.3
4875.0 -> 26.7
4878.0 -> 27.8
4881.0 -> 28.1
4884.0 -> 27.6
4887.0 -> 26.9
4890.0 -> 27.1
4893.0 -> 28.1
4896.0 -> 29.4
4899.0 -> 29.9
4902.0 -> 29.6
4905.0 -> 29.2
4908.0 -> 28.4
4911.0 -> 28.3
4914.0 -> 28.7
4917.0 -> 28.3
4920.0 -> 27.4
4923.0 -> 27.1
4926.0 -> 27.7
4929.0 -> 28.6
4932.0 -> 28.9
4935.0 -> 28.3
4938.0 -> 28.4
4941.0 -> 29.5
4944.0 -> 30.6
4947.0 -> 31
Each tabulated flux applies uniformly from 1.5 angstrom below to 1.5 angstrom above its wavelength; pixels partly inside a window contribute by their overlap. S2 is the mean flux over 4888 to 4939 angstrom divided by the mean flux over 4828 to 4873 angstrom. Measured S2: 1.07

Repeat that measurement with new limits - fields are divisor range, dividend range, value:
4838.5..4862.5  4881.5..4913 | 1.08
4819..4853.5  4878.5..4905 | 1.00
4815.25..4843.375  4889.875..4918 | 1.01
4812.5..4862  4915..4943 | 1.02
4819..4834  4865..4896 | 0.93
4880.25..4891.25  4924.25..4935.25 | 1.04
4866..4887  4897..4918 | 1.09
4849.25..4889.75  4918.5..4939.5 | 1.08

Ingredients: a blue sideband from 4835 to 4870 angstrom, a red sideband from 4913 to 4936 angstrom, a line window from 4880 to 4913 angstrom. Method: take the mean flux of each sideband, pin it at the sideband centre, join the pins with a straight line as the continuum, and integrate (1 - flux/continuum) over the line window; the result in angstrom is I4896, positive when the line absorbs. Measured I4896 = -1.3 angstrom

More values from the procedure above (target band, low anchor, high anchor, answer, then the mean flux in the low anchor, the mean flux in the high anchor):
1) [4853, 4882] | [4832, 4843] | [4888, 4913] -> 2.8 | 27.9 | 28.7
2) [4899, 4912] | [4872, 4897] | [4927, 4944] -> -0.4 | 27.5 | 28.9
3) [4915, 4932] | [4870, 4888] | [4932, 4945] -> 0.4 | 27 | 29.1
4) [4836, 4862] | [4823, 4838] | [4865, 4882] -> 0.9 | 28.7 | 26.2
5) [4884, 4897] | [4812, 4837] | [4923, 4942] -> 0.4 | 29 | 28.4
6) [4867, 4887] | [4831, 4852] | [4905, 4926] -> 1.0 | 27.9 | 28.1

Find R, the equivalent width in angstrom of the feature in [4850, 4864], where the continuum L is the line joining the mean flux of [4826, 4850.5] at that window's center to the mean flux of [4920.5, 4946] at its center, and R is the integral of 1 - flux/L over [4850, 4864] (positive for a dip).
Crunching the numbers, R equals 1.63 angstrom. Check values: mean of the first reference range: 28.2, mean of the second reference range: 28.6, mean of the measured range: 25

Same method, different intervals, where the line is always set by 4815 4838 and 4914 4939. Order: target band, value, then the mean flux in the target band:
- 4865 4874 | 1.1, 25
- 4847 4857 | 0.8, 26.4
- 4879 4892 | 0.4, 27.5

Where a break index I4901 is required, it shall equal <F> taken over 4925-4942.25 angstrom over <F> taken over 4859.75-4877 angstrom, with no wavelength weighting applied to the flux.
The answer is 1.14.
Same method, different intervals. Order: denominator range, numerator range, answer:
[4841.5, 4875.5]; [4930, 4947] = 1.13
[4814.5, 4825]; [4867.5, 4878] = 0.88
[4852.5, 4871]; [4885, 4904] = 1.16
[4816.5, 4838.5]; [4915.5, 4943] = 0.98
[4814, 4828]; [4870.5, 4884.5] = 0.93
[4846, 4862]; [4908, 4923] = 1.09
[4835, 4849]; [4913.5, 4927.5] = 0.99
